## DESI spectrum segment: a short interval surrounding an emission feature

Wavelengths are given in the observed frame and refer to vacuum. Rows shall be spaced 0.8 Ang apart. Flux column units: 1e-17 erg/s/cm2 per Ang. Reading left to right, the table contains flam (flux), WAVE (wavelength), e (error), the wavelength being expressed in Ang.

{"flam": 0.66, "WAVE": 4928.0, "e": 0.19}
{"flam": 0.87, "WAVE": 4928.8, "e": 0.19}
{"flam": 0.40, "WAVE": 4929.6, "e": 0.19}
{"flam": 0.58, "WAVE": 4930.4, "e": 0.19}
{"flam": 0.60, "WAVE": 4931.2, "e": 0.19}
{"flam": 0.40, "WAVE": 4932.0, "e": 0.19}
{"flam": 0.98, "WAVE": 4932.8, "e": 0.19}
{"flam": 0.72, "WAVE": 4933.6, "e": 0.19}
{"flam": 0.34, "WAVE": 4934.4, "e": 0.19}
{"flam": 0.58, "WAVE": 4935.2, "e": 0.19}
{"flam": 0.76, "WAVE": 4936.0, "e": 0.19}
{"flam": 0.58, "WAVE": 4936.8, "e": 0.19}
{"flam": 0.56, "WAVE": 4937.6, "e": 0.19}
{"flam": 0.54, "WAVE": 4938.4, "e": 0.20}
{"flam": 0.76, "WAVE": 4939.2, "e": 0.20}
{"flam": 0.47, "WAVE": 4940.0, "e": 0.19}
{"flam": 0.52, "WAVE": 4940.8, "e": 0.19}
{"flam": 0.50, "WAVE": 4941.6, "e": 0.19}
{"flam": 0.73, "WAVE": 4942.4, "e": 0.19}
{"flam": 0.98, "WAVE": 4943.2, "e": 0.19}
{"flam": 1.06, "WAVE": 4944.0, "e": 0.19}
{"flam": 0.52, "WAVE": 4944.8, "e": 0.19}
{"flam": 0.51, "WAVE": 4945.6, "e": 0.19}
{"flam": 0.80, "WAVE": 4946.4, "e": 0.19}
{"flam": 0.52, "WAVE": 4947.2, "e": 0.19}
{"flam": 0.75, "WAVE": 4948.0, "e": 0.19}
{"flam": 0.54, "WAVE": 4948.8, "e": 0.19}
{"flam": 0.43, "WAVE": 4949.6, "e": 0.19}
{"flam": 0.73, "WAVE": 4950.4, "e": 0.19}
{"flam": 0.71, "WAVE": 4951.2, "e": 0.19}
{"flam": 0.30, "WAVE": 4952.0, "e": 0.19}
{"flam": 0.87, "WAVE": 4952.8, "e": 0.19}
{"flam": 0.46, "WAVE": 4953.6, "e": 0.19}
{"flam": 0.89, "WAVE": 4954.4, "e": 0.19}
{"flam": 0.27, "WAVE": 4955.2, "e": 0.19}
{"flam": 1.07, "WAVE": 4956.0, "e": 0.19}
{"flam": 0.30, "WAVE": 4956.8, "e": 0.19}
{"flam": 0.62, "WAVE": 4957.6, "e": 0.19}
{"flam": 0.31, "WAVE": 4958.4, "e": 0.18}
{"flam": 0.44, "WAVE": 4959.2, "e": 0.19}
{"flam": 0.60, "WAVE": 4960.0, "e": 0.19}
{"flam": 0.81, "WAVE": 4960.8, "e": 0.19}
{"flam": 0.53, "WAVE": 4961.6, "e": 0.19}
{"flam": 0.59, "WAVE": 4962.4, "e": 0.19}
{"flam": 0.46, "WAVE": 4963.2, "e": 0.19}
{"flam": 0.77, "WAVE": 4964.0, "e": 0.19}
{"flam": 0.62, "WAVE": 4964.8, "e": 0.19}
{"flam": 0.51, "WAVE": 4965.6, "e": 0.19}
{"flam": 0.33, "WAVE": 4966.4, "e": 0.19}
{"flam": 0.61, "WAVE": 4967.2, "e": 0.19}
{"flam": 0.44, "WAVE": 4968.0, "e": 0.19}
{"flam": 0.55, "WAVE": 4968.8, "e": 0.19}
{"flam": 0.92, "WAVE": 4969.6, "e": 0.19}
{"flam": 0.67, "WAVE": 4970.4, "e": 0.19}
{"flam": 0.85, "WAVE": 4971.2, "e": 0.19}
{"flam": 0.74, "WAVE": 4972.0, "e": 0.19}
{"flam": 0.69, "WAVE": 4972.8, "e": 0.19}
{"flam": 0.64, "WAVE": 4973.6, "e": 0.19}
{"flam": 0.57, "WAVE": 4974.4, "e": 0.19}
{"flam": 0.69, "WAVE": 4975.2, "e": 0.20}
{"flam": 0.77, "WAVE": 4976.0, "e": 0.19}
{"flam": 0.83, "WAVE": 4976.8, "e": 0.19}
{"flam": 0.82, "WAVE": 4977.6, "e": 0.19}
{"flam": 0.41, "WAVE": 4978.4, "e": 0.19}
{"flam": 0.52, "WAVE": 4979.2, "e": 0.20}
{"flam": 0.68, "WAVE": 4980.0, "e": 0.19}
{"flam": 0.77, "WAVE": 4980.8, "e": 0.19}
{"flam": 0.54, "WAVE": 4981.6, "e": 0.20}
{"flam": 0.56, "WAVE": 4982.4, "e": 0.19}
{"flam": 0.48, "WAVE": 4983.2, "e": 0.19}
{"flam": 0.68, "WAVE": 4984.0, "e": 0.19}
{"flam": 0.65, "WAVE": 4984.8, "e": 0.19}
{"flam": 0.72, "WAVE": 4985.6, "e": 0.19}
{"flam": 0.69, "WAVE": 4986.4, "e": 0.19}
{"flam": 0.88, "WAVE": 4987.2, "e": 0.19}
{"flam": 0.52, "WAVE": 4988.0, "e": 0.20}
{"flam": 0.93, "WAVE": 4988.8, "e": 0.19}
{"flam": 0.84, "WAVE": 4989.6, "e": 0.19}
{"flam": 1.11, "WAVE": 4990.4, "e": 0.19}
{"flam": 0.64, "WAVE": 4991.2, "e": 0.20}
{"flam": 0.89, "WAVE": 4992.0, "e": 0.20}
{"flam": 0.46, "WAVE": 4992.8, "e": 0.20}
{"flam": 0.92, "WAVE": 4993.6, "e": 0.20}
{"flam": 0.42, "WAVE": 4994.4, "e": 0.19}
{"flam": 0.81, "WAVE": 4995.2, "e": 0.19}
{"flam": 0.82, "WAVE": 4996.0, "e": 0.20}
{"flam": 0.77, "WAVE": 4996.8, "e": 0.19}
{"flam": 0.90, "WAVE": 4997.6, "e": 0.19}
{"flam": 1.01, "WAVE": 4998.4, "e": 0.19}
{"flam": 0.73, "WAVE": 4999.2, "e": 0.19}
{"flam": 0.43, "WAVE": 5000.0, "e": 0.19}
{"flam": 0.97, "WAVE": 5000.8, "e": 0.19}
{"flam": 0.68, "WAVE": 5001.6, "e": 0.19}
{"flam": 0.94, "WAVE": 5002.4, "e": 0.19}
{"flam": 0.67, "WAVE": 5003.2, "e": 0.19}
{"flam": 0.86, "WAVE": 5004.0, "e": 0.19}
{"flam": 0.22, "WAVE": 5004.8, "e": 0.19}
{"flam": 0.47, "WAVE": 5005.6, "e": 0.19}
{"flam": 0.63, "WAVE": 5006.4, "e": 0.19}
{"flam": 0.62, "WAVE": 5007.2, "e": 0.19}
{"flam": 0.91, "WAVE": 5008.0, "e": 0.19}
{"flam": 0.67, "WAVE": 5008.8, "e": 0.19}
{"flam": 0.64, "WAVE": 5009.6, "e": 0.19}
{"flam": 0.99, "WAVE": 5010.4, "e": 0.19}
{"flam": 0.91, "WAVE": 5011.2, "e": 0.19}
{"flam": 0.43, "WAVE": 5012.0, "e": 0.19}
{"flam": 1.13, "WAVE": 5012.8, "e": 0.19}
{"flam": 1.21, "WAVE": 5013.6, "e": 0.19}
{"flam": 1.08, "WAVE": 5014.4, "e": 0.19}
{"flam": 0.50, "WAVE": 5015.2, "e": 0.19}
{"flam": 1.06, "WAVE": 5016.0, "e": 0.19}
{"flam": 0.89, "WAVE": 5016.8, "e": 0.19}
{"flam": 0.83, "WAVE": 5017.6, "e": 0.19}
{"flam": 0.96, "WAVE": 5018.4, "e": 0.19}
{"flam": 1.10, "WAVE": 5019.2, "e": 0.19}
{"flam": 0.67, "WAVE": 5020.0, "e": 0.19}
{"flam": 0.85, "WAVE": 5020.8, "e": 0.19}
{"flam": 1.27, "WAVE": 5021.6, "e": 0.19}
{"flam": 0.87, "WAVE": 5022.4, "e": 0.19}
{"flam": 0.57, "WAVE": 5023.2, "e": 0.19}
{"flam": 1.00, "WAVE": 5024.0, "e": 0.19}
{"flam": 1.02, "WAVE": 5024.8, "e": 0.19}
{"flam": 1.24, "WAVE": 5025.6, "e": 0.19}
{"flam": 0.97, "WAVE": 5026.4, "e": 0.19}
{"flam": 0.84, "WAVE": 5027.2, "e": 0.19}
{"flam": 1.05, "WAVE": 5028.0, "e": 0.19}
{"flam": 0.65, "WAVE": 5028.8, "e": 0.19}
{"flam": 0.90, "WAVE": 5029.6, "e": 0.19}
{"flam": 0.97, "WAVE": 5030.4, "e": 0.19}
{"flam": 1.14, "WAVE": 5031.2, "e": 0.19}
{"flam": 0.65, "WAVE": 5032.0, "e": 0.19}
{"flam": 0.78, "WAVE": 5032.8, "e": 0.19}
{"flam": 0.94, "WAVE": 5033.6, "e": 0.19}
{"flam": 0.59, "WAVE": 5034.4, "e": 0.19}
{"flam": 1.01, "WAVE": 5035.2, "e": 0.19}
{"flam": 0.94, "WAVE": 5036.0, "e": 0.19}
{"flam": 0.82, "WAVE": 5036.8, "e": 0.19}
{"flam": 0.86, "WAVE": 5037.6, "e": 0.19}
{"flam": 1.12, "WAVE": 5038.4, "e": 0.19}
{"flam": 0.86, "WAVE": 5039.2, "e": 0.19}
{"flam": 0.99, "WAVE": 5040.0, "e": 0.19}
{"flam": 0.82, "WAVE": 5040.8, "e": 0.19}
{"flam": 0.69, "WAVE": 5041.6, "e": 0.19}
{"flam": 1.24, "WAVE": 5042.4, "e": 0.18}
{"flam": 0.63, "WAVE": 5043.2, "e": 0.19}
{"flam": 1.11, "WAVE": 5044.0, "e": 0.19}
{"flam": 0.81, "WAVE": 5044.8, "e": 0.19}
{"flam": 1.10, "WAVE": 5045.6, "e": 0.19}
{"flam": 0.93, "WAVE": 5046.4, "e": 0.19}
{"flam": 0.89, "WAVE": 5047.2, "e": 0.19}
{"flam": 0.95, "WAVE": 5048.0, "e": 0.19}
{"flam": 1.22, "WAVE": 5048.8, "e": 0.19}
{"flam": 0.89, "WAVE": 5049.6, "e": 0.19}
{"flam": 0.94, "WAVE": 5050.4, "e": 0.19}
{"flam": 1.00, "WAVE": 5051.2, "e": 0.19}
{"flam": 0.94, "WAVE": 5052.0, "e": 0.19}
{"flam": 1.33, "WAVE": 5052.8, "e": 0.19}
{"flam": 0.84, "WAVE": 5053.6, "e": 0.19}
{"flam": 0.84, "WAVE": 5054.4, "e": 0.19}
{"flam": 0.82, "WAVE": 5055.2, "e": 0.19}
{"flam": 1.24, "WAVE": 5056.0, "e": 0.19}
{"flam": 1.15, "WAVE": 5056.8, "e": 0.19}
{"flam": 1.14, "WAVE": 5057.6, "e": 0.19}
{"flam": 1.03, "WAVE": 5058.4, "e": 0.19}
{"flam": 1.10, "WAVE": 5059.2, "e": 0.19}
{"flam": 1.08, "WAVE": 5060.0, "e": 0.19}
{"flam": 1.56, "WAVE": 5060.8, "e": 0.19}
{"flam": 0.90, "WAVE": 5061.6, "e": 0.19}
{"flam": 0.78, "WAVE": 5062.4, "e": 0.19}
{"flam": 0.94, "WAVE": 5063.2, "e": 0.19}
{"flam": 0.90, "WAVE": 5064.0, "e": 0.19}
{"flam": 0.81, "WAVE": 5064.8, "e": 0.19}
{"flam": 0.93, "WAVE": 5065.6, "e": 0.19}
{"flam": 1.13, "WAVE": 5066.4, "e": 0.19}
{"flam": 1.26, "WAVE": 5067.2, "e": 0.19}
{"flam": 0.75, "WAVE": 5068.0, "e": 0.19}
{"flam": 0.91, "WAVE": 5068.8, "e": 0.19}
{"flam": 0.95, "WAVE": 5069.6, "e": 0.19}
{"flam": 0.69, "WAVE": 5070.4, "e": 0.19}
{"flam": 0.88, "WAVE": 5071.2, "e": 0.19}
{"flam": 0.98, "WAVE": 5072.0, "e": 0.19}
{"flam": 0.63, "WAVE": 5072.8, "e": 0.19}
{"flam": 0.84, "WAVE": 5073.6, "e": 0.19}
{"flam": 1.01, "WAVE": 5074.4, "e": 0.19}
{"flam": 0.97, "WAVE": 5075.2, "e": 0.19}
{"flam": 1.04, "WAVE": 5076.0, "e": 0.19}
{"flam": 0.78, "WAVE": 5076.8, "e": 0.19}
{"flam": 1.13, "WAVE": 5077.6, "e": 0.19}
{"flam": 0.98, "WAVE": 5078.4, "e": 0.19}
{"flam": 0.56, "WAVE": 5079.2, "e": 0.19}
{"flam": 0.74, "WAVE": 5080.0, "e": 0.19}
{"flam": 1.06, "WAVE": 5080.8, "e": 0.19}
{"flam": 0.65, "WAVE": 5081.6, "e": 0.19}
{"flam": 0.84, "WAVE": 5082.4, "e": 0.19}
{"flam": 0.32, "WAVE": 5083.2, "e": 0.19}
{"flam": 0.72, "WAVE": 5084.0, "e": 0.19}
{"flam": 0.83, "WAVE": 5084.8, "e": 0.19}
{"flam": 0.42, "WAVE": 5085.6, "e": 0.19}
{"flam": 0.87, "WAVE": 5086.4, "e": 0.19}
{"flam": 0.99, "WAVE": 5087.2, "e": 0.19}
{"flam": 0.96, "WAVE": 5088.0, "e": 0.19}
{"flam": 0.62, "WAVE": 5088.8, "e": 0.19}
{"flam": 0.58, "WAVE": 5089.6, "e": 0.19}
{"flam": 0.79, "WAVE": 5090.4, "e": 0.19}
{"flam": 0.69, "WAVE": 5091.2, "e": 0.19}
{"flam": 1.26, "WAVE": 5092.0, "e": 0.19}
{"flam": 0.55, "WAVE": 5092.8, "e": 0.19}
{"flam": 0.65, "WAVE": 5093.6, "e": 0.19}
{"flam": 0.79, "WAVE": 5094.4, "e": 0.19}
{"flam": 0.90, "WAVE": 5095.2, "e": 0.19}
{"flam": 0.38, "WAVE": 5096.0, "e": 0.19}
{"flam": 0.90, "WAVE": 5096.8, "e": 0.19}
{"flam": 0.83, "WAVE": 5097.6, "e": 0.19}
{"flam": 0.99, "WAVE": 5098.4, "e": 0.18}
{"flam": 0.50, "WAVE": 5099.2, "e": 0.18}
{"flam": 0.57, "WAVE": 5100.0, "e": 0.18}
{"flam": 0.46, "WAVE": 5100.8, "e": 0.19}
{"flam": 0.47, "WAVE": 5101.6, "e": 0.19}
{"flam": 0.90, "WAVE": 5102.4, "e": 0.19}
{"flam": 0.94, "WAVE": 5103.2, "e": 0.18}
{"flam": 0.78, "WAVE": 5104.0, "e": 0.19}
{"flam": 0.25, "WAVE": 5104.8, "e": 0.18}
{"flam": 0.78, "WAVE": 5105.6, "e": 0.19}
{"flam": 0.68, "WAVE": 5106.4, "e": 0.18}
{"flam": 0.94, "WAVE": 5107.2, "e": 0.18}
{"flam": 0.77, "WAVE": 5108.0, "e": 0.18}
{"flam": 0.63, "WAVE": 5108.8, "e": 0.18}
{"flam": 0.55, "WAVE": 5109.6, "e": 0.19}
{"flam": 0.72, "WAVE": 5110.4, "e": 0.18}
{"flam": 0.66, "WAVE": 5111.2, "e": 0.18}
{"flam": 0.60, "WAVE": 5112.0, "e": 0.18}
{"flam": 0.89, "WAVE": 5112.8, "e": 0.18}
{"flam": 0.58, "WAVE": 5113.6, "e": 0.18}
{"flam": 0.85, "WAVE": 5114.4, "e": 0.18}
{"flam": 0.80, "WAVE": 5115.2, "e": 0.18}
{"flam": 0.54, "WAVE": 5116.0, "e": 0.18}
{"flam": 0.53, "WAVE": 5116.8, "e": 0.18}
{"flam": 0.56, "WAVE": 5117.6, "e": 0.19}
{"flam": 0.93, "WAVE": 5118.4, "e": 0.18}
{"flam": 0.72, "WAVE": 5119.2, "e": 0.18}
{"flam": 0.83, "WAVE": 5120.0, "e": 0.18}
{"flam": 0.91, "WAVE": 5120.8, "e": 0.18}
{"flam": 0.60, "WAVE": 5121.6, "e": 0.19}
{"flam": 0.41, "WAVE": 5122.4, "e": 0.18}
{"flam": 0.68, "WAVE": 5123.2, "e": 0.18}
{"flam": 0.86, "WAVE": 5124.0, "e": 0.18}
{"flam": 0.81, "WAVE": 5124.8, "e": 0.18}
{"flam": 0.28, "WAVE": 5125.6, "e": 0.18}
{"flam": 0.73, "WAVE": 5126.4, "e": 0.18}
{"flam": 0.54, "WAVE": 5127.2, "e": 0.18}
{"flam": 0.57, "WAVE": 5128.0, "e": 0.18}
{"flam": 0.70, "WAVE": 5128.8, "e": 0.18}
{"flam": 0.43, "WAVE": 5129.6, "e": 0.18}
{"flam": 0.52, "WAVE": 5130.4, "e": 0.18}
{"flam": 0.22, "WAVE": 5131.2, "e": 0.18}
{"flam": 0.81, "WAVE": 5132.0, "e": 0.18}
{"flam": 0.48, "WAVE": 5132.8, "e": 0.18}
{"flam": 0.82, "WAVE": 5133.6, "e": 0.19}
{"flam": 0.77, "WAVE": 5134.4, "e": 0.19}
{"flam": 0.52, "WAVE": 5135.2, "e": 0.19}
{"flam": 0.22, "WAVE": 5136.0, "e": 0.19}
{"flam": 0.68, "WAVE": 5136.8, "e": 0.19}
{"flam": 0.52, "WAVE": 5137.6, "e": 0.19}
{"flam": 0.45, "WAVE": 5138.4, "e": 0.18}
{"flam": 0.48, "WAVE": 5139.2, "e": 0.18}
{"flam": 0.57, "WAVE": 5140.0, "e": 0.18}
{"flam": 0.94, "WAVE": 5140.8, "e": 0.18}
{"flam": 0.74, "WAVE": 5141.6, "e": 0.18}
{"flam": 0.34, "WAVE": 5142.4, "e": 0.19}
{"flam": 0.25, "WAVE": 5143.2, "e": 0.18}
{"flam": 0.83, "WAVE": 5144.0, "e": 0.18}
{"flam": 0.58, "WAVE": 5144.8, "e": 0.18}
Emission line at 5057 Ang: C III] 1909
